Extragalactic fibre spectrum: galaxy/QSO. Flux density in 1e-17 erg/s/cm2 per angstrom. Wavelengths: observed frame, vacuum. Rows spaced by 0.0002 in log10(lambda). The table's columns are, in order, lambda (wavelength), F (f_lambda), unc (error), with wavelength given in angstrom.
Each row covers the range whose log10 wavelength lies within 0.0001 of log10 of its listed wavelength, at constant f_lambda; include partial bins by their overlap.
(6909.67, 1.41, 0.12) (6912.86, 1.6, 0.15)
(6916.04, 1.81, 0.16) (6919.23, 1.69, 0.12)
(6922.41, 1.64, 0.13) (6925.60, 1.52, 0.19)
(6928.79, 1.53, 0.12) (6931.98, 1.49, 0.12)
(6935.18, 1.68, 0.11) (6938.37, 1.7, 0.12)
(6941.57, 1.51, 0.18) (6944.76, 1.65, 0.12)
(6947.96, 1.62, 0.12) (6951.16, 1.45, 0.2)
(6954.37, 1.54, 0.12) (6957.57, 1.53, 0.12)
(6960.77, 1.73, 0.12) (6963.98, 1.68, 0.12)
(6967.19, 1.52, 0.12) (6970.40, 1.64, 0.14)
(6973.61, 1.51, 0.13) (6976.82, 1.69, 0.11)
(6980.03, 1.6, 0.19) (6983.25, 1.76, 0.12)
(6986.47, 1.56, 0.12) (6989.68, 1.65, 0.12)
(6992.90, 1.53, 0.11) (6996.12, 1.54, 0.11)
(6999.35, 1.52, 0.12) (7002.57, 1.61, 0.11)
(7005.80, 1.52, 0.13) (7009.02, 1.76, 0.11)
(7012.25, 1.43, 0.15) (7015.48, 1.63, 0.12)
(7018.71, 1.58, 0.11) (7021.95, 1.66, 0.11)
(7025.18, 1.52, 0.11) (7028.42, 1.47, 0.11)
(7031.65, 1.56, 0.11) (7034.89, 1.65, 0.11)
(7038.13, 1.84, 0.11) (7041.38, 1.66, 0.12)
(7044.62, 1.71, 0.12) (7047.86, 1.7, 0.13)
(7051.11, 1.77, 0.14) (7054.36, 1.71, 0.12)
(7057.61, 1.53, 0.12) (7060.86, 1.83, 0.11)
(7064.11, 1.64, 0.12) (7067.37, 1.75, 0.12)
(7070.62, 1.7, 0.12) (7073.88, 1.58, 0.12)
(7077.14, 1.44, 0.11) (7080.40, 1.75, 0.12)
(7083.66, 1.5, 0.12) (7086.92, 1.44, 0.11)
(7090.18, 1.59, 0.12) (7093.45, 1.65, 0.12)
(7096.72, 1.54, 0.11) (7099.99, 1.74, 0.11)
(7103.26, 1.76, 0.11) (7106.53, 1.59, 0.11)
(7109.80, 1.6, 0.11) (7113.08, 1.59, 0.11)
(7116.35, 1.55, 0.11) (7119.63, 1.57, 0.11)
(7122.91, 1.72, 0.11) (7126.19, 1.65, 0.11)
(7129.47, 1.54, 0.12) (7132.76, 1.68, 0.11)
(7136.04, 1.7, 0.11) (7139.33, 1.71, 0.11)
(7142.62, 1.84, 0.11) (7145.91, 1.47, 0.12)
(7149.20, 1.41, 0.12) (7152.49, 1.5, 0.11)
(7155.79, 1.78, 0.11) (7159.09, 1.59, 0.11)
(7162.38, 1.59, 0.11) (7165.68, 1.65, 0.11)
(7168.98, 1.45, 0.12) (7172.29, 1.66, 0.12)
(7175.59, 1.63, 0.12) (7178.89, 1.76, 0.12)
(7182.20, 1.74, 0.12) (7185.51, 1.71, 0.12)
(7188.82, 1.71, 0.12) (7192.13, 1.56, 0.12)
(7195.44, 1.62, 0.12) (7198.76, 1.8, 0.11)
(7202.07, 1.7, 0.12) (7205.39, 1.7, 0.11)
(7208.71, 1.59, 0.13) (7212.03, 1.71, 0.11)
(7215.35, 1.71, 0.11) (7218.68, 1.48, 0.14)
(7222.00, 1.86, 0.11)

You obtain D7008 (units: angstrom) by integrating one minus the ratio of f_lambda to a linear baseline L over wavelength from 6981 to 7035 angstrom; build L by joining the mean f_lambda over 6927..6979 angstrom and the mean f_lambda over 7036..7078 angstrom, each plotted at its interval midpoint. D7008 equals 1.9 angstrom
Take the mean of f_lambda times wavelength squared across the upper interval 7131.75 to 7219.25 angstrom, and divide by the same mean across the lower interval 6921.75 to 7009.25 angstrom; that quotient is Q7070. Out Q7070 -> 1.1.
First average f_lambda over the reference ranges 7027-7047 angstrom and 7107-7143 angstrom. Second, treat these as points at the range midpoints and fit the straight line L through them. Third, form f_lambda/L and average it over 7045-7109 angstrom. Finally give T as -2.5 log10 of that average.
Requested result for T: 0.00 mag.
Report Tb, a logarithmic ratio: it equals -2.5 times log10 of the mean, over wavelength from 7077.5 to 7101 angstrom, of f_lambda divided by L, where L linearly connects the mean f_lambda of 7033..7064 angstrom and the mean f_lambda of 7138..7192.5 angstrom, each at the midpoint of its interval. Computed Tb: 0.06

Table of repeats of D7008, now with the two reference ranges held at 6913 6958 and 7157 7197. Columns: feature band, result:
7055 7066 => -0.4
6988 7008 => 0.5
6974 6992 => -0.3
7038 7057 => -1.1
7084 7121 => 0.7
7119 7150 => -0.1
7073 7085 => 0.4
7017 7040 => 0.0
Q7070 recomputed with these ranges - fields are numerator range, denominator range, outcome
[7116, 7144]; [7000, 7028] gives 1.09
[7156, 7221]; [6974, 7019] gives 1.09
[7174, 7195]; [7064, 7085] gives 1.07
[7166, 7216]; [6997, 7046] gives 1.09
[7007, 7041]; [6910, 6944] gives 1.03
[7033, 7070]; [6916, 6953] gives 1.10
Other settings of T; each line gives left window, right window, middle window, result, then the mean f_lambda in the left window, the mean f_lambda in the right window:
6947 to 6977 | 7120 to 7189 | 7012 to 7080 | -0.022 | 1.59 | 1.64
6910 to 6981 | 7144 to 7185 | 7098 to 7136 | -0.021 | 1.6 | 1.61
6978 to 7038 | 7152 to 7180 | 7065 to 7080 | -0.015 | 1.59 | 1.63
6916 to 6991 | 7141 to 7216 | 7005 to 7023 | 0.014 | 1.61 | 1.65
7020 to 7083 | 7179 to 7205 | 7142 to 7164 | 0.065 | 1.65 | 1.7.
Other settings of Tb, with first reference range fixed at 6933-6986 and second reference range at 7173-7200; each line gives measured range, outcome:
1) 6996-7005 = 0.048 mag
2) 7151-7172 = 0.055 mag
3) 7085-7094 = 0.073 mag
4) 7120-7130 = 0.018 mag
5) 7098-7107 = -0.029 mag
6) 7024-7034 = 0.074 mag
